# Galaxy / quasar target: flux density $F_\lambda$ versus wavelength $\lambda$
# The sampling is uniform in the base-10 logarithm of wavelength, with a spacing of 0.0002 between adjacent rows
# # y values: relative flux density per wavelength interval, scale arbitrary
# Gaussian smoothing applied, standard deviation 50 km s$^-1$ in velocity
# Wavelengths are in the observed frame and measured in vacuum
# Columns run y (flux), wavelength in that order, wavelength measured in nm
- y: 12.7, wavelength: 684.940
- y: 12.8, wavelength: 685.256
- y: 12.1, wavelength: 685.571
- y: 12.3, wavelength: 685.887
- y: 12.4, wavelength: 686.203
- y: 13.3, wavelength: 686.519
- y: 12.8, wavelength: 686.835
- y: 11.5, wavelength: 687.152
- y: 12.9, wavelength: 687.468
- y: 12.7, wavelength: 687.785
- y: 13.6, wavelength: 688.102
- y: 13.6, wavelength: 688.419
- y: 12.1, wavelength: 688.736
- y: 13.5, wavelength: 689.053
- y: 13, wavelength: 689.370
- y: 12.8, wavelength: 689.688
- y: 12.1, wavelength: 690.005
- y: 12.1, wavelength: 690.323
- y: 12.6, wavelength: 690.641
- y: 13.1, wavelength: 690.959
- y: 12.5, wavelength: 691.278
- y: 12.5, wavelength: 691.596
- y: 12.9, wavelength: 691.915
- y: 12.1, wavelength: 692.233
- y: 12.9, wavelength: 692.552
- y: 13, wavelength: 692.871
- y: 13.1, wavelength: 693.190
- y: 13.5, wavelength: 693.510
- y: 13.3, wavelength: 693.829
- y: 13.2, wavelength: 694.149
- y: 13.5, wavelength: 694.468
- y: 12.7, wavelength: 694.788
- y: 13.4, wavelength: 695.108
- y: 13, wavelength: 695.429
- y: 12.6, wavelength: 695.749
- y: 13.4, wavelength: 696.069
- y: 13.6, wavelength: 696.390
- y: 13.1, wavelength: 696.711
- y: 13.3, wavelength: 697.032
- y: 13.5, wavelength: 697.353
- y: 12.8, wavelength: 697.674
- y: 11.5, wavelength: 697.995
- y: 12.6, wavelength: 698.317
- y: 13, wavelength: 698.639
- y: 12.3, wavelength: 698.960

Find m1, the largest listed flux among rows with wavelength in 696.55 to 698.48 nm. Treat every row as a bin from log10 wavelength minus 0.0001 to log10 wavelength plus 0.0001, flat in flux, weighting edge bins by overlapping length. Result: 13.5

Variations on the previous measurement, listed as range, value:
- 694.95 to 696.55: 13.6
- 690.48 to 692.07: 13.1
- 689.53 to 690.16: 12.8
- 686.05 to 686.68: 13.3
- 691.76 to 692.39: 12.9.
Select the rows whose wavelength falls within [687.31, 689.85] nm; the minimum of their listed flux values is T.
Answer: 12.1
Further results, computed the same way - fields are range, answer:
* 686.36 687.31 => 11.5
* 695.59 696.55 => 12.6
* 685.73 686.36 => 12.3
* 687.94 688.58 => 13.6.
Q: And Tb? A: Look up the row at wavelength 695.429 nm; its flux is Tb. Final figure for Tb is 13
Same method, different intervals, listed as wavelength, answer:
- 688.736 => 12.1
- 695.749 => 12.6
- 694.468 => 13.5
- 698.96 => 12.3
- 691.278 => 12.5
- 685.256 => 12.8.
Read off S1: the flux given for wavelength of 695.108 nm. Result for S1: 13.4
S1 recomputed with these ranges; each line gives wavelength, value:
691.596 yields 12.5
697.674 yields 12.8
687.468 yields 12.9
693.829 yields 13.3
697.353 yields 13.5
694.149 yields 13.2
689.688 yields 12.8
